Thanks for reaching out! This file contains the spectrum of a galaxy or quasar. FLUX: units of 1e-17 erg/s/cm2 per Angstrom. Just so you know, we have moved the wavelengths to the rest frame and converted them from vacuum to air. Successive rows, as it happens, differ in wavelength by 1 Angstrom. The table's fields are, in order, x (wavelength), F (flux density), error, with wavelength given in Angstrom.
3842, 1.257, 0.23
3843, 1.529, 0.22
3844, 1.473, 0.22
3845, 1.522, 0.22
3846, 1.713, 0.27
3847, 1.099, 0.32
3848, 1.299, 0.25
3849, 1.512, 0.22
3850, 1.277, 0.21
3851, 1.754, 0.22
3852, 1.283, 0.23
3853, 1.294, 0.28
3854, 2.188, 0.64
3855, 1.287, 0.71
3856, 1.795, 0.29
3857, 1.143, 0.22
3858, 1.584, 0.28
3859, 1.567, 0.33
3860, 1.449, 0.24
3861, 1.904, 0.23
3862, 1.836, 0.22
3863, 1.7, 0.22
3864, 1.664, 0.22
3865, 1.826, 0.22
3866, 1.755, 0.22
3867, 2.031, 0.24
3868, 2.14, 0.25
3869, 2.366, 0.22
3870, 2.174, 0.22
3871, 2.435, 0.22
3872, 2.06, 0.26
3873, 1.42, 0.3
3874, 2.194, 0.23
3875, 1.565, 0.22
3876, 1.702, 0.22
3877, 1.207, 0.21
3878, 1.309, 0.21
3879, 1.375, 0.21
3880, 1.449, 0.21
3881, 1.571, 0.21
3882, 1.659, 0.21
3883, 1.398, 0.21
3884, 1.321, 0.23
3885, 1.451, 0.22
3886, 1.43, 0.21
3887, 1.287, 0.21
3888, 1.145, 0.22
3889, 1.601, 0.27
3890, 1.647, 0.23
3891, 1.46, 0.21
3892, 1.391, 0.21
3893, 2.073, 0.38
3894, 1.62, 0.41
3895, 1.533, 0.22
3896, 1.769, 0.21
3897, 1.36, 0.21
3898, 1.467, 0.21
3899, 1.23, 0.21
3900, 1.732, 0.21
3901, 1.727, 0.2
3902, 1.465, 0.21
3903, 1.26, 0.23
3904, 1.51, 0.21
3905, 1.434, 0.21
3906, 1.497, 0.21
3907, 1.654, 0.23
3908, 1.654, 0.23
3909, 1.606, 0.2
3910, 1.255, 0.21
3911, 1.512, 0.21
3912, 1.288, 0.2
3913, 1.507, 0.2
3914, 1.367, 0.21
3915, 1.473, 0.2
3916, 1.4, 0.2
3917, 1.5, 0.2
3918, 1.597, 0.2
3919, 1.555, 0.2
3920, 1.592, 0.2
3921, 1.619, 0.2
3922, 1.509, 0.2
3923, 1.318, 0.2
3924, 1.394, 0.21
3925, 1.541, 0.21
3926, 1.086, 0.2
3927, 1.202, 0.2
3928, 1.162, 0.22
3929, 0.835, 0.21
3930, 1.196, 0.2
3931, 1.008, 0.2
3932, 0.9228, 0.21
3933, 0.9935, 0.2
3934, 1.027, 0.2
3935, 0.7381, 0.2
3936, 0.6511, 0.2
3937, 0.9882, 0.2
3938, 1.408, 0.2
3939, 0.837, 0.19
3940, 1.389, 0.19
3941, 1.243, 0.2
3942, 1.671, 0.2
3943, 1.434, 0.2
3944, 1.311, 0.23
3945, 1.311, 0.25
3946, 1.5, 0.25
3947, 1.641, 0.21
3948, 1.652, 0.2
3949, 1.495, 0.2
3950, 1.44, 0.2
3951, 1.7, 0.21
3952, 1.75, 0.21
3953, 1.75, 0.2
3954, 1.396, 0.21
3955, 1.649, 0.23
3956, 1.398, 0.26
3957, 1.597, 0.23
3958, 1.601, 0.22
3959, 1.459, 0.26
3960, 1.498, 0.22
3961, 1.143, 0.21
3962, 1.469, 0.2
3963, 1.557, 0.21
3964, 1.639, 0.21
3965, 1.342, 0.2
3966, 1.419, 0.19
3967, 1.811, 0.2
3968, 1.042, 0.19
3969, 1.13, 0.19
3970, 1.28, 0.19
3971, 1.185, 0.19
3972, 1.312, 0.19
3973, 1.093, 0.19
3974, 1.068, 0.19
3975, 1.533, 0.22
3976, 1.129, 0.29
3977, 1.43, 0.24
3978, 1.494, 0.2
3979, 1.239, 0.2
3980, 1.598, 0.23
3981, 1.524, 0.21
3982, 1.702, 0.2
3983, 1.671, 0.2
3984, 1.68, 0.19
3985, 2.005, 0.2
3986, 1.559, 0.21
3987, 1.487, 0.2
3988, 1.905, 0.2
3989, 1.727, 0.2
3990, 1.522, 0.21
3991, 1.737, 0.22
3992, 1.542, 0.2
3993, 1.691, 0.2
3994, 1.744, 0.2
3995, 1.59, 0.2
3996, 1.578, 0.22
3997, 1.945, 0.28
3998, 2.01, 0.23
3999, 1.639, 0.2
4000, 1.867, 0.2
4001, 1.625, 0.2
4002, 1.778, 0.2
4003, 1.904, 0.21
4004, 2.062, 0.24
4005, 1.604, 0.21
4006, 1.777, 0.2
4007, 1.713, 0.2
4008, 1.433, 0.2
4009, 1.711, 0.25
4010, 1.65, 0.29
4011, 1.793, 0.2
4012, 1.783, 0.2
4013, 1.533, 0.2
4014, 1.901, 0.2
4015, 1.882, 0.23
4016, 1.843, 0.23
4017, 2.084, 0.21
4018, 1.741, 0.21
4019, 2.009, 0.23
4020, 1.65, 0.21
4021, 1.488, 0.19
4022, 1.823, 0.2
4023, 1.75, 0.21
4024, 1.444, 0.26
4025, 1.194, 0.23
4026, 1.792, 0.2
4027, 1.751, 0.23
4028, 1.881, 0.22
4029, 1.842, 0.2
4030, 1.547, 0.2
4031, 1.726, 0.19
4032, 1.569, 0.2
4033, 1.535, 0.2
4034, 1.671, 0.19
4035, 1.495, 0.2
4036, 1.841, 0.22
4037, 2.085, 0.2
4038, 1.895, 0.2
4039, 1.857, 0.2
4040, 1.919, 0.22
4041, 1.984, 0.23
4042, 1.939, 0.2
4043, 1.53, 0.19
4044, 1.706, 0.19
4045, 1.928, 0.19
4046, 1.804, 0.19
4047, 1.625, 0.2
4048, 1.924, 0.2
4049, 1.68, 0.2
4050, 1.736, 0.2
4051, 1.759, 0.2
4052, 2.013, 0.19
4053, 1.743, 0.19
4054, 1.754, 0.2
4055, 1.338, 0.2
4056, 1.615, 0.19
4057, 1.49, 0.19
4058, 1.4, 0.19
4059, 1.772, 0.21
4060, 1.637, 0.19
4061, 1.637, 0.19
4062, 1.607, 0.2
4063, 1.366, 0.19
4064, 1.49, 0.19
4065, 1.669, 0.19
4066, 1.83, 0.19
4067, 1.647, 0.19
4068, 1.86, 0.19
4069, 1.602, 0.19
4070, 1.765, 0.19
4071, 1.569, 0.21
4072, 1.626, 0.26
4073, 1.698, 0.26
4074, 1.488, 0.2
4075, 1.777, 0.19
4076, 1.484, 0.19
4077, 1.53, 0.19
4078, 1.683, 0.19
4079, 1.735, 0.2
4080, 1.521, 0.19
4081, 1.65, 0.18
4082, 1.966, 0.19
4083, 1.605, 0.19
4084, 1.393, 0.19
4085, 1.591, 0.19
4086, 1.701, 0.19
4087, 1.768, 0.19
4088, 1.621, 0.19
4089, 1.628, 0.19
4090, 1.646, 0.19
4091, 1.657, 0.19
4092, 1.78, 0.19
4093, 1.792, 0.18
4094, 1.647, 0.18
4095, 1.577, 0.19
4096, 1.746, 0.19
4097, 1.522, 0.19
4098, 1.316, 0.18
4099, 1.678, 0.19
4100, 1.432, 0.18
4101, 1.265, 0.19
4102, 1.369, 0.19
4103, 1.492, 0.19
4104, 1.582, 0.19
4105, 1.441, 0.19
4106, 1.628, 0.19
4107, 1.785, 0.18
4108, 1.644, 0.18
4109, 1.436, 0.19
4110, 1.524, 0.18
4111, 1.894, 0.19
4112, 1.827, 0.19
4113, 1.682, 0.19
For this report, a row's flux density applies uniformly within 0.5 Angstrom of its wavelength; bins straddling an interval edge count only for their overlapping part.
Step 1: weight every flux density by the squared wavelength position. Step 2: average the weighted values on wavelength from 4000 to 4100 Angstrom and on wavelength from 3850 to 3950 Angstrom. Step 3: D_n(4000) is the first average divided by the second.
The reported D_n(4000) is 1.2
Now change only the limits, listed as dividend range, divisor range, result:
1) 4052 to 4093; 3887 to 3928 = 1.20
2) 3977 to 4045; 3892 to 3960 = 1.27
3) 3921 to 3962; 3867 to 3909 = 0.85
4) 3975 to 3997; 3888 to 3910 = 1.09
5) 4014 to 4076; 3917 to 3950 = 1.41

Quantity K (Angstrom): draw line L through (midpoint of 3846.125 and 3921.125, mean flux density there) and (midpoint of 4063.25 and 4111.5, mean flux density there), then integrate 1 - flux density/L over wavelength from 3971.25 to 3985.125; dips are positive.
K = 1.33 Angstrom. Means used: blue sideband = 1.58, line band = 1.44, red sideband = 1.62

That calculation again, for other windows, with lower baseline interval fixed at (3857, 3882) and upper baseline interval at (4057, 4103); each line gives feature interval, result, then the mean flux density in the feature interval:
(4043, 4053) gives -0.9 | 1.78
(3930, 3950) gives 5.6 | 1.23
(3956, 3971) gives 2.4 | 1.42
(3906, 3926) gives 2.8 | 1.48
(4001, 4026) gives -1.1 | 1.73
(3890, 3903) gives 1.3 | 1.56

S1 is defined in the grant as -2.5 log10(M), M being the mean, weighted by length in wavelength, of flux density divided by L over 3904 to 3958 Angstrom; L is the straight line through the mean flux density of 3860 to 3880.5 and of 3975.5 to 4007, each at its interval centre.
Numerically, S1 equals 0.25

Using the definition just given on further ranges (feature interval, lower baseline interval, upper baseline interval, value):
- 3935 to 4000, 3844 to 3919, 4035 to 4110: 0.09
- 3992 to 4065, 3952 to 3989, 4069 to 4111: -0.12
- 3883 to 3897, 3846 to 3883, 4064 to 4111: 0.10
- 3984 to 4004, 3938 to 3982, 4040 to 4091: -0.15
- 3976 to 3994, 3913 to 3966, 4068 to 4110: -0.12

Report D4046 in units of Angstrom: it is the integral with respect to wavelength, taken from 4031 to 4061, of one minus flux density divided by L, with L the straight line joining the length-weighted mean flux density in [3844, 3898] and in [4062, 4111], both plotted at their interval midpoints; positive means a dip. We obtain -2.22 Angstrom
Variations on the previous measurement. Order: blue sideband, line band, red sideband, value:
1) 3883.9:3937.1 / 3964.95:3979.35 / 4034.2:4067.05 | 2.2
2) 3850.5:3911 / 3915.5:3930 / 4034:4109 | 2.2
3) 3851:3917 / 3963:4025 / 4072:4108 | -0.6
